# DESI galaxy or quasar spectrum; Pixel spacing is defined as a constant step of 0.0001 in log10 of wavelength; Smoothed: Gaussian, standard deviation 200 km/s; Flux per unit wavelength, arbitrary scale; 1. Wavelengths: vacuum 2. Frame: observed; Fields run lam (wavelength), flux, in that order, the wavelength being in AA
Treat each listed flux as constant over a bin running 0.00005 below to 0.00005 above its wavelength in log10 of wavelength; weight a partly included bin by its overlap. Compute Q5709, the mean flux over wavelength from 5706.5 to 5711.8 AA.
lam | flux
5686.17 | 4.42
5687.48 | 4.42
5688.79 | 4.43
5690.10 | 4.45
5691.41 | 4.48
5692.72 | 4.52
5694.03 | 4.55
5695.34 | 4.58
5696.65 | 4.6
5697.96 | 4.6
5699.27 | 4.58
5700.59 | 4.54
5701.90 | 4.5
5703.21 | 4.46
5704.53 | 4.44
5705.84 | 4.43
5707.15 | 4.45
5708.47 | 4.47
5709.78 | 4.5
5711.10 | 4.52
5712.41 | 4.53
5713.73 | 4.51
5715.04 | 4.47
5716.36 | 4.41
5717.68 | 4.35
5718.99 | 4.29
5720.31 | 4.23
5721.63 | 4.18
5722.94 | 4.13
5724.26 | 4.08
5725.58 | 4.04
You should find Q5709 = 4.48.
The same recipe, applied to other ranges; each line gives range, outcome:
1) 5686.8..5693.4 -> 4.46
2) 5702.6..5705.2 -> 4.44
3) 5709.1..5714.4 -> 4.52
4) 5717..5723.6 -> 4.24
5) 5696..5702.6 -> 4.56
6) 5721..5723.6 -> 4.17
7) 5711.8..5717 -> 4.48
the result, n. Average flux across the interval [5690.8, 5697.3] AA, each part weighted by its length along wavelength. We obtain 4.55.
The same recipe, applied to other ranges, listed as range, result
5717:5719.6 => 4.33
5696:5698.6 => 4.6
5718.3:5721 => 4.26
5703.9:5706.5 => 4.45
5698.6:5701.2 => 4.55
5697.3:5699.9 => 4.6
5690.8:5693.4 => 4.5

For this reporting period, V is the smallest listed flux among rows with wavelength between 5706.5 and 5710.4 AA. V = 4.45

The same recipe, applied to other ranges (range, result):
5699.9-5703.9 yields 4.46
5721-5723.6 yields 4.13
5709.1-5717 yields 4.41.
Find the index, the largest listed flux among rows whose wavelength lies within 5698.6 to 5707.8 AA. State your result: 4.58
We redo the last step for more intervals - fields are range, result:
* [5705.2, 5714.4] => 4.53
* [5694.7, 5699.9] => 4.6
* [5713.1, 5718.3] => 4.51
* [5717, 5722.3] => 4.35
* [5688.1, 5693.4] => 4.52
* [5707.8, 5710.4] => 4.5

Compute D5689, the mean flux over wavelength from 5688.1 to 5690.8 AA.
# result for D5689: 4.44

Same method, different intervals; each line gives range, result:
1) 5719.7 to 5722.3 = 4.21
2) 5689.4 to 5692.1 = 4.47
